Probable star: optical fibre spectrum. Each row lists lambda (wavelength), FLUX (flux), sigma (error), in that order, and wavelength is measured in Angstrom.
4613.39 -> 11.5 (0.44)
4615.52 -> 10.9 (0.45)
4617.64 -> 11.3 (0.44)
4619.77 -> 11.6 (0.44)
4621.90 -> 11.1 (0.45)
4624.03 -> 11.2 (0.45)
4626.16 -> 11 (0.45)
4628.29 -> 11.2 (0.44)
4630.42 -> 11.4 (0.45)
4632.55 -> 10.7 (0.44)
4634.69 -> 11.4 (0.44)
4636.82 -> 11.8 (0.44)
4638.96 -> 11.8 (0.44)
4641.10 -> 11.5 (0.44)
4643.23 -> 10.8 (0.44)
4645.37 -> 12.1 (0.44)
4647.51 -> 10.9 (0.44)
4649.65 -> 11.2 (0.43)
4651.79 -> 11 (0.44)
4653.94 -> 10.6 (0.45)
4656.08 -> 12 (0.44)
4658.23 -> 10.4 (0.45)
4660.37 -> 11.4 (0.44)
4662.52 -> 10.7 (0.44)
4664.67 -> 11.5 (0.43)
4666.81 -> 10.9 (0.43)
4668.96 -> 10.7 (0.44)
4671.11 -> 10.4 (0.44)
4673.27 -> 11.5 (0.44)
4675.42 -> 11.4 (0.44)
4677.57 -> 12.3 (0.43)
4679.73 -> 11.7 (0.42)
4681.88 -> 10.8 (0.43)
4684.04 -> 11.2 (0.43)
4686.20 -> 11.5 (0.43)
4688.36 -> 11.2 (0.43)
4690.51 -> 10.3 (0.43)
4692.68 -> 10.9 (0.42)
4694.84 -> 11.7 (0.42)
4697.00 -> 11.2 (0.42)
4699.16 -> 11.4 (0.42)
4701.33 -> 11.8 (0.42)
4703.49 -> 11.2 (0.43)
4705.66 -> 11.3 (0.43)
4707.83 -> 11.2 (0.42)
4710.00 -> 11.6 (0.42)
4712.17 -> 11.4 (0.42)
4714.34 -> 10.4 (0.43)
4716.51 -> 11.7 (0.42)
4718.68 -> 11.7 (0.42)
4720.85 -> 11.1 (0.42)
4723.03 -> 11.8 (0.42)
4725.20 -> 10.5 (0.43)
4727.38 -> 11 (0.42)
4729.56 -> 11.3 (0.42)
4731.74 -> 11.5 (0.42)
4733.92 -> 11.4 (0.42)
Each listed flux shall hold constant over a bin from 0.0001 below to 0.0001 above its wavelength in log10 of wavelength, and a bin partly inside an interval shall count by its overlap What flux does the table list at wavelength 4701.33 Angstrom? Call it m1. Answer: 11.8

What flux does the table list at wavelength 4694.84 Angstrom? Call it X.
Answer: 11.7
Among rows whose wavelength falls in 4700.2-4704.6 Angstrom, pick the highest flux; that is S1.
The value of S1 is 11.8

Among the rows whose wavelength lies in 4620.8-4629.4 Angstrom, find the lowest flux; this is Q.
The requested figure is 11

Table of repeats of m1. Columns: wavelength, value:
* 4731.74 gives 11.5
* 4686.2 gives 11.5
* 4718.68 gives 11.7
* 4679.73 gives 11.7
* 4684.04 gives 11.2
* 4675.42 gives 11.4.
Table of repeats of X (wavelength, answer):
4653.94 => 10.6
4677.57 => 12.3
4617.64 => 11.3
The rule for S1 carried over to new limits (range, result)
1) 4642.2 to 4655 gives 12.1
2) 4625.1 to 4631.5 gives 11.4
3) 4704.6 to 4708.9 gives 11.3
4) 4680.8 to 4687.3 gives 11.5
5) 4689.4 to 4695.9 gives 11.7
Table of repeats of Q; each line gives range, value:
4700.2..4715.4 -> 10.4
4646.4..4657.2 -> 10.6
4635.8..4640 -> 11.8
